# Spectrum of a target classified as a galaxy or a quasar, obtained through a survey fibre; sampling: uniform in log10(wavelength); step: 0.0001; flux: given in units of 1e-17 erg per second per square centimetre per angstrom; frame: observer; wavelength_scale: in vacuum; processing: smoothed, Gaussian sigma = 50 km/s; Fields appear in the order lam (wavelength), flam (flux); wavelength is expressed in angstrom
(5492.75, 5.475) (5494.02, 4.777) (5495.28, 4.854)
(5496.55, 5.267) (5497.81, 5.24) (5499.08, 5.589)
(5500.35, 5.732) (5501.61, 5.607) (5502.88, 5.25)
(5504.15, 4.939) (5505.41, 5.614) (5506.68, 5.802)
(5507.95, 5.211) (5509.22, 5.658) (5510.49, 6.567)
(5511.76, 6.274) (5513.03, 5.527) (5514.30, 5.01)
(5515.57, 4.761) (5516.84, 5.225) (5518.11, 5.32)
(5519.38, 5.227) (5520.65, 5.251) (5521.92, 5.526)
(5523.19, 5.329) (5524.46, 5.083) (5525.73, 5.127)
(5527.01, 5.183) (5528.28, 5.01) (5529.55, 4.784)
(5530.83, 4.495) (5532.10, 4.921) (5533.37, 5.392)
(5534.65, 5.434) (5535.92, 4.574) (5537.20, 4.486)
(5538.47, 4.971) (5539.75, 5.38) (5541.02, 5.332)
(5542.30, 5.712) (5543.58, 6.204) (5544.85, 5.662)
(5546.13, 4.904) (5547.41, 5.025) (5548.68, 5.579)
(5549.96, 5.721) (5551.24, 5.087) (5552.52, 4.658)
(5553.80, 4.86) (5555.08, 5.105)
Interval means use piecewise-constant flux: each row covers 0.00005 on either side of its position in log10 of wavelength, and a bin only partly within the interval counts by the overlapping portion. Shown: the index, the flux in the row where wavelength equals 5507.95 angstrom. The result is 5.211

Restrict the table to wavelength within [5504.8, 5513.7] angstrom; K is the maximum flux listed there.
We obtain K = 6.567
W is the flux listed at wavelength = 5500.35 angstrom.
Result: 5.732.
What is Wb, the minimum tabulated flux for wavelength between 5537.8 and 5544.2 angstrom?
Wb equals 4.971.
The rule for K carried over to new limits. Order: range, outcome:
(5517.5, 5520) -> 5.32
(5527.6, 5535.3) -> 5.434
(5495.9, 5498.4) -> 5.267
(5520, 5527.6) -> 5.526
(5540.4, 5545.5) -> 6.204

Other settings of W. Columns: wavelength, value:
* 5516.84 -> 5.225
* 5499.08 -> 5.589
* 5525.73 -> 5.127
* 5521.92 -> 5.526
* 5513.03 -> 5.527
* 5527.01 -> 5.183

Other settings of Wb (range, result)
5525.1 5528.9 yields 5.01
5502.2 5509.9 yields 4.939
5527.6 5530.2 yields 4.784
